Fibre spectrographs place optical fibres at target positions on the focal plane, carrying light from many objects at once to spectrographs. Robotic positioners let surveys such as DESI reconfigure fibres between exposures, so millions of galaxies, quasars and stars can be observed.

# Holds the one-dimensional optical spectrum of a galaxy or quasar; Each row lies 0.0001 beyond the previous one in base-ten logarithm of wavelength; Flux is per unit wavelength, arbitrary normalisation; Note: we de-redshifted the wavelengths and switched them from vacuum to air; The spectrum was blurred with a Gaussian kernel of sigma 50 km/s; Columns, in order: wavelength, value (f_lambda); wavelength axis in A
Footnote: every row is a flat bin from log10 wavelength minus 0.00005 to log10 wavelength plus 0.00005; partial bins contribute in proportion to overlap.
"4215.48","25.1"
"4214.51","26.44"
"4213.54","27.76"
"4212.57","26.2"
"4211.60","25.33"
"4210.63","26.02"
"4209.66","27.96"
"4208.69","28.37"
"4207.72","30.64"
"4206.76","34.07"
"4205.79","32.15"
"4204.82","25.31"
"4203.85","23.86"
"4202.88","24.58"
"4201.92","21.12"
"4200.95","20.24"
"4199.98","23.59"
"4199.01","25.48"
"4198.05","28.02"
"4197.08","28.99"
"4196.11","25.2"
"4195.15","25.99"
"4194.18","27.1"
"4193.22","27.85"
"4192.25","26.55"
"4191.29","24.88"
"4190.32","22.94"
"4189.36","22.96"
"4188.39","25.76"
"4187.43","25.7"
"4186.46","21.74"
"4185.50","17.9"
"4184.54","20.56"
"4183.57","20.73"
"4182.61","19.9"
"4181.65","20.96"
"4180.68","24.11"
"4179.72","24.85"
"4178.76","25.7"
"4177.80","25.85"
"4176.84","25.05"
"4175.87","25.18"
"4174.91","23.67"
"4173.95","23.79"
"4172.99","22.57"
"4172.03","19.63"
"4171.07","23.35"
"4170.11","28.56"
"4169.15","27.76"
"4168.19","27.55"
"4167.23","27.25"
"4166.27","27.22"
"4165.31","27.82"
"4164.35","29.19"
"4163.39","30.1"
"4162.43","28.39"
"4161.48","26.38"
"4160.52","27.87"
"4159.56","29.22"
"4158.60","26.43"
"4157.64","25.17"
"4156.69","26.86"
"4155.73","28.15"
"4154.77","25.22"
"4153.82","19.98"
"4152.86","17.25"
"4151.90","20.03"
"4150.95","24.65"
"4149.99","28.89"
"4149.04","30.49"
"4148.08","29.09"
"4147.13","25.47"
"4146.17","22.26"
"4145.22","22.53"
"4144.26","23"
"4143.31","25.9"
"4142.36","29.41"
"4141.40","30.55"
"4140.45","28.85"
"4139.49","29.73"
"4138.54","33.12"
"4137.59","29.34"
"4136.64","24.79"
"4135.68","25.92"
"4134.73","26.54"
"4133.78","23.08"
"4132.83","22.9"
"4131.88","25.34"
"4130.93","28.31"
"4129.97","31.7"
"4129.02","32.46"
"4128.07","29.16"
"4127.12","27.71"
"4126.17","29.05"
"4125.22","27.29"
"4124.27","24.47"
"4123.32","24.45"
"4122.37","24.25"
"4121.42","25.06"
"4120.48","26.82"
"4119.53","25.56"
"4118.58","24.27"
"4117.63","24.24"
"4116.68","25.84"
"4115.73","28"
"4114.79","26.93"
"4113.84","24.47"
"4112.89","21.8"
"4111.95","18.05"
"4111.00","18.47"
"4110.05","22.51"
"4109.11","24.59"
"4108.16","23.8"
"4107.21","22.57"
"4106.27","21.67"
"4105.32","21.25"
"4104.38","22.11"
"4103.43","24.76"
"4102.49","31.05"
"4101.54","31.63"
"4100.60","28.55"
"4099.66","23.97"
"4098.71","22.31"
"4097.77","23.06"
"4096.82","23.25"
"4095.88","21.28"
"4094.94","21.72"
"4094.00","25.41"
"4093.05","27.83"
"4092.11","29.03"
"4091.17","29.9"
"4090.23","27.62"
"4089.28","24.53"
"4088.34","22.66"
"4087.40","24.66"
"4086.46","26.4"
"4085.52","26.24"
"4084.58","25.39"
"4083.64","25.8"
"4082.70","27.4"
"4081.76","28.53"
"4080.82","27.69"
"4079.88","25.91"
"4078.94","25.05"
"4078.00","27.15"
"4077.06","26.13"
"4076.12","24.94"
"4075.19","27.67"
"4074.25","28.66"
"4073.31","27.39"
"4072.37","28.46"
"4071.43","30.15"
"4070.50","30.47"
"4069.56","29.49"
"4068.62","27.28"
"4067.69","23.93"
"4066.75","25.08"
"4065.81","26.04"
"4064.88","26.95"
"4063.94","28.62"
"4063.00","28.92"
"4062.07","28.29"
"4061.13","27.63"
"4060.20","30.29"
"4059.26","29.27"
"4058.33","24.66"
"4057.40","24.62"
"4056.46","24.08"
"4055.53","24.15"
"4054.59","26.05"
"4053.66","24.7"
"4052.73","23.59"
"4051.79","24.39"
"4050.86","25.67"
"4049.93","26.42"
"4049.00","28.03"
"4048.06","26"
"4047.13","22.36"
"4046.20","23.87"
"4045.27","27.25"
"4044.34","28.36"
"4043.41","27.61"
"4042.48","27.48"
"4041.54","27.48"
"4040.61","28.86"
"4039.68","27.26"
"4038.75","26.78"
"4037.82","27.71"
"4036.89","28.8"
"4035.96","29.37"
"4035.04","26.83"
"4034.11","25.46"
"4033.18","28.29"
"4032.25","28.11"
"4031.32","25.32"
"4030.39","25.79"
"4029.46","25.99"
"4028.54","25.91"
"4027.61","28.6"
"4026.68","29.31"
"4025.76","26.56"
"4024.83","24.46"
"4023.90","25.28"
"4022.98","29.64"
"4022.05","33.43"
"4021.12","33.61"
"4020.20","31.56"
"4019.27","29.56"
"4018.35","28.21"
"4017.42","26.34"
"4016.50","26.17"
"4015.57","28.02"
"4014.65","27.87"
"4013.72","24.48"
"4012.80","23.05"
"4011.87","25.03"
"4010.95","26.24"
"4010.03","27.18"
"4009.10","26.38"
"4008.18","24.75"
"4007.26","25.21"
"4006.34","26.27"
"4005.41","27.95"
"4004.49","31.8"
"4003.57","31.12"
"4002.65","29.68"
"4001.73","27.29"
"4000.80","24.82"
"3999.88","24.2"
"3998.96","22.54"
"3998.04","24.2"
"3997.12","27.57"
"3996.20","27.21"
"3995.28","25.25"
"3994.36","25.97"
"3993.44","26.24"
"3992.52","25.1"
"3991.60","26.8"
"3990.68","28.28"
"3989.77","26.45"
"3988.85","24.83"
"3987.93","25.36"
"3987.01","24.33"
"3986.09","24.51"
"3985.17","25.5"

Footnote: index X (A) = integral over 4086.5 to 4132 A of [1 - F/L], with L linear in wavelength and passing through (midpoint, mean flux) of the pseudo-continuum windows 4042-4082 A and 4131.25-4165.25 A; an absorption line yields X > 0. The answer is 2.0 A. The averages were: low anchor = 26.7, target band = 25.3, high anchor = 26.4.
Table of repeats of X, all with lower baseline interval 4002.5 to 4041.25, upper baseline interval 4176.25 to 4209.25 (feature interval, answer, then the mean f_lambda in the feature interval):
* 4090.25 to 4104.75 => 0.33 A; 25.8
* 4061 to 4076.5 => -0.47 A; 27.7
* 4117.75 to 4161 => -1.02 A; 26.4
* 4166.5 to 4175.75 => 0.12 A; 25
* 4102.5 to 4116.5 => 1.59 A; 23.3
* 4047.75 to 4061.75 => 0.55 A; 26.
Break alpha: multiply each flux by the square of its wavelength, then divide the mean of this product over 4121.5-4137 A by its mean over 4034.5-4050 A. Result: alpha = 1.0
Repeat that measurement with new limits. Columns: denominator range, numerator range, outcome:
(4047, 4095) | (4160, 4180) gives 1.03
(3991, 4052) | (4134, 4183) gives 1.03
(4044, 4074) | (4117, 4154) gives 1.02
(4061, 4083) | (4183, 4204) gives 0.94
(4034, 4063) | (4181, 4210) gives 1.01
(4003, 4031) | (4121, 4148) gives 1.04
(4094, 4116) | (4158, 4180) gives 1.14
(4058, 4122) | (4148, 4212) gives 1.03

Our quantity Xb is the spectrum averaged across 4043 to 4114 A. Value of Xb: 25.8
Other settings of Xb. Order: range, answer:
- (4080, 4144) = 25.9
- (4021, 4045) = 27.7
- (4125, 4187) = 25.8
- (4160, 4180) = 26.1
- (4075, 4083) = 26.7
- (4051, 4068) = 26.2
